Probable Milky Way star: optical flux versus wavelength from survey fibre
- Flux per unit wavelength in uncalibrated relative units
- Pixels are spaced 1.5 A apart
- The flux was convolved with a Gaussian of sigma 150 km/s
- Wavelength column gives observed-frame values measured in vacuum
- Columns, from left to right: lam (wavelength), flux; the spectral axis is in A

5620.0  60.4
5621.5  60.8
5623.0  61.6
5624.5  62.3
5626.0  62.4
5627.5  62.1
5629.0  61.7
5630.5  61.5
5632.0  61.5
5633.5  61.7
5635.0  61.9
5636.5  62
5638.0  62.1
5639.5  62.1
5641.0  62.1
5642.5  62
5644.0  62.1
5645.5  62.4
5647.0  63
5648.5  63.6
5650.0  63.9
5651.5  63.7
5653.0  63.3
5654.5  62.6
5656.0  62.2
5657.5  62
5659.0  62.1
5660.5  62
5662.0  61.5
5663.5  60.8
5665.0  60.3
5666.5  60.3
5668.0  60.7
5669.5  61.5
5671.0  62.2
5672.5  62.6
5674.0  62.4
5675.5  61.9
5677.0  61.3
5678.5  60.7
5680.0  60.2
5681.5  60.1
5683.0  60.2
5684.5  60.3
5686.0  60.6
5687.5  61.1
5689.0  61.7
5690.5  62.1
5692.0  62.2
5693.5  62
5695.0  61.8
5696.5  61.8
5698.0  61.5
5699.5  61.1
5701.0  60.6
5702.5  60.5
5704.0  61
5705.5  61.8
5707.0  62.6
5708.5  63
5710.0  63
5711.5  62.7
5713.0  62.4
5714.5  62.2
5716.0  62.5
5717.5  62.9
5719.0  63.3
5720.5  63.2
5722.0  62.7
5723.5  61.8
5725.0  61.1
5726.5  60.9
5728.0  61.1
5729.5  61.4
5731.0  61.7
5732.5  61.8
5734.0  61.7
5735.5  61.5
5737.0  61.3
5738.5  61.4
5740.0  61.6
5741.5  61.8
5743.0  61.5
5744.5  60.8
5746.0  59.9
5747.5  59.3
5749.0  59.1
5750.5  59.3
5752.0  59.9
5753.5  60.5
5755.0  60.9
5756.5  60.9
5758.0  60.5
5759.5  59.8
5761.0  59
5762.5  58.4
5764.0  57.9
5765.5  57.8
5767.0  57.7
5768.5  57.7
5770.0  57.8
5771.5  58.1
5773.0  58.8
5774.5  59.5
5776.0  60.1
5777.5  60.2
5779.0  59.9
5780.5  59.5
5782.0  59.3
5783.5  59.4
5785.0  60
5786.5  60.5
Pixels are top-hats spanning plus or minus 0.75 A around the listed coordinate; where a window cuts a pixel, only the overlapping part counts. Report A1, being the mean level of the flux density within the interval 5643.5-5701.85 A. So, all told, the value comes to 61.7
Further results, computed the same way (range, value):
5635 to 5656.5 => 62.6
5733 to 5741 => 61.5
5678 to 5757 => 61.4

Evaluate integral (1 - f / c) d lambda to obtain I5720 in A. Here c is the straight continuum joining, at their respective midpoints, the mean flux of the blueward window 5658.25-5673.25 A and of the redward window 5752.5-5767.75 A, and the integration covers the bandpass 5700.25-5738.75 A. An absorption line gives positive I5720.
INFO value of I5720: -1.1 A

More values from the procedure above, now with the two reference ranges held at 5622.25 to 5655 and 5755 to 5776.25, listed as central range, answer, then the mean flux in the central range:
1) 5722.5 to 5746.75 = -0.7 A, 61.3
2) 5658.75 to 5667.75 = 0.1 A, 61.1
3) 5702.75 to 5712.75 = -0.3 A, 62.3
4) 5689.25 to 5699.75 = -0.2 A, 61.8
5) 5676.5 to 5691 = 0.1 A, 60.8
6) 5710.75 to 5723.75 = -0.5 A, 62.7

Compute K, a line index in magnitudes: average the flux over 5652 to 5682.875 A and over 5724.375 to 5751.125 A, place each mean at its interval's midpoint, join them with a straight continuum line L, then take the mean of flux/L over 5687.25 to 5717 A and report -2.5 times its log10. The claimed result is -0.01 mag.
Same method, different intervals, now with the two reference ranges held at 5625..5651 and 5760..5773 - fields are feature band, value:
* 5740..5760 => -0.031 mag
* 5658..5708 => -0.009 mag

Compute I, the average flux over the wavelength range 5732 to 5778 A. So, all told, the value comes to 59.9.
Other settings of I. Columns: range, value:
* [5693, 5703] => 61.3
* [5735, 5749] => 60.9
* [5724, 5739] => 61.4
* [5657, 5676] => 61.6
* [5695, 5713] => 61.8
